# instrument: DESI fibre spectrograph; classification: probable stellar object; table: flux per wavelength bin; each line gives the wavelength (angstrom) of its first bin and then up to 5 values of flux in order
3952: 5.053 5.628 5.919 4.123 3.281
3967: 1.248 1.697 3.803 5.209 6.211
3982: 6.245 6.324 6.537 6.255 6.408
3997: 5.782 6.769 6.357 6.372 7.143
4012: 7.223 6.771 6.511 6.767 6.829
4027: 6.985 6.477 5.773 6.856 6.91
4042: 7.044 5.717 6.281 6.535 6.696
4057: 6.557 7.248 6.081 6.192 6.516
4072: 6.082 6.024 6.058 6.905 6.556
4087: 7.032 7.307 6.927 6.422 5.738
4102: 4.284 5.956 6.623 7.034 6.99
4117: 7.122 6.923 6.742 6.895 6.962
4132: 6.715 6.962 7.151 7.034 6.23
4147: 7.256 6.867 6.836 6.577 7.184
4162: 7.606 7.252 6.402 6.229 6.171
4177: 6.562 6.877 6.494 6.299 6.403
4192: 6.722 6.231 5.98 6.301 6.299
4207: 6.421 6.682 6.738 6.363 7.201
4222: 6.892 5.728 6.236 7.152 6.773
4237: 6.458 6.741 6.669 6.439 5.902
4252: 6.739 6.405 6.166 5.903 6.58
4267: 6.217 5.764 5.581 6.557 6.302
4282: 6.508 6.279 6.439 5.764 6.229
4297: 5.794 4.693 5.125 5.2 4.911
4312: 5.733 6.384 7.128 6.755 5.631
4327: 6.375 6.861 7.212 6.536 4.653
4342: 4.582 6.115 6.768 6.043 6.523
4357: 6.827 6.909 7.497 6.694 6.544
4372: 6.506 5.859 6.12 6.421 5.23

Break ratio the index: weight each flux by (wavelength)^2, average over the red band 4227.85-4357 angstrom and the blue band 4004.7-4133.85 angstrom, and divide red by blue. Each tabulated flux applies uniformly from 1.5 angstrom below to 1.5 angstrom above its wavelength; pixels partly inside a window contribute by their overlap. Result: 1.0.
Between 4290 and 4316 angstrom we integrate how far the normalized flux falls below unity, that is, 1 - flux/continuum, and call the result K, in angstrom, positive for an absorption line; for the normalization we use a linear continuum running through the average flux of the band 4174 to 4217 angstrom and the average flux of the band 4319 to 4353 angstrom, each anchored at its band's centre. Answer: 3.0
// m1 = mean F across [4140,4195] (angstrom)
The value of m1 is 6.71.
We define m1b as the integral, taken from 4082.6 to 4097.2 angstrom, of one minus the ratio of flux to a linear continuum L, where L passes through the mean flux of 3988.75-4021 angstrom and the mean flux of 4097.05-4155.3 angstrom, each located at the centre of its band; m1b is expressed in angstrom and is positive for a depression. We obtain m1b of -0.5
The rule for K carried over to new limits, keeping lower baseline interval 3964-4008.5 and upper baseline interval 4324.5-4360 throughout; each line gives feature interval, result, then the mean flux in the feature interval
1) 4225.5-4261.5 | -2.8 angstrom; 6.46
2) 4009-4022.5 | -3.6 angstrom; 6.85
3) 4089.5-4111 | -2.1 angstrom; 6.19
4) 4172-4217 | -4.4 angstrom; 6.43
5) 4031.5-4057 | -4.6 angstrom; 6.48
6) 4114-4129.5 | -3.4 angstrom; 6.93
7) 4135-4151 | -3.3 angstrom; 6.91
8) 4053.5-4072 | -3.2 angstrom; 6.5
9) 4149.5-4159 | -1.7 angstrom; 6.82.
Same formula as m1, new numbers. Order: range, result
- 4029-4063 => 6.53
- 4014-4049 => 6.58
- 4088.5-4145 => 6.64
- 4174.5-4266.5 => 6.47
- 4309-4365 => 6.33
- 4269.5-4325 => 5.94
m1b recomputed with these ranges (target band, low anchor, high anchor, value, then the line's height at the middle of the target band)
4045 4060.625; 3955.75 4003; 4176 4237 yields -2.7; 5.56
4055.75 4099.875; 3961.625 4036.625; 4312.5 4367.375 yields -4.3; 5.94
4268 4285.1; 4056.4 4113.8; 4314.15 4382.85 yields 0.6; 6.39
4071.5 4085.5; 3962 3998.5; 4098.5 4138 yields -0.6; 6.1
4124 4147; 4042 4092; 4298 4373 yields -1.6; 6.42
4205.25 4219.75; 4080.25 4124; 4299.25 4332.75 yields -0.9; 6.26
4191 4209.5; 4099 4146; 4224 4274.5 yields 0.3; 6.44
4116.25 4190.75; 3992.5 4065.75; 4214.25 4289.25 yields -3.5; 6.48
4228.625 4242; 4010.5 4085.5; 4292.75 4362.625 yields -1.1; 6.22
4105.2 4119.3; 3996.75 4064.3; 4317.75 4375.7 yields -0.6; 6.55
